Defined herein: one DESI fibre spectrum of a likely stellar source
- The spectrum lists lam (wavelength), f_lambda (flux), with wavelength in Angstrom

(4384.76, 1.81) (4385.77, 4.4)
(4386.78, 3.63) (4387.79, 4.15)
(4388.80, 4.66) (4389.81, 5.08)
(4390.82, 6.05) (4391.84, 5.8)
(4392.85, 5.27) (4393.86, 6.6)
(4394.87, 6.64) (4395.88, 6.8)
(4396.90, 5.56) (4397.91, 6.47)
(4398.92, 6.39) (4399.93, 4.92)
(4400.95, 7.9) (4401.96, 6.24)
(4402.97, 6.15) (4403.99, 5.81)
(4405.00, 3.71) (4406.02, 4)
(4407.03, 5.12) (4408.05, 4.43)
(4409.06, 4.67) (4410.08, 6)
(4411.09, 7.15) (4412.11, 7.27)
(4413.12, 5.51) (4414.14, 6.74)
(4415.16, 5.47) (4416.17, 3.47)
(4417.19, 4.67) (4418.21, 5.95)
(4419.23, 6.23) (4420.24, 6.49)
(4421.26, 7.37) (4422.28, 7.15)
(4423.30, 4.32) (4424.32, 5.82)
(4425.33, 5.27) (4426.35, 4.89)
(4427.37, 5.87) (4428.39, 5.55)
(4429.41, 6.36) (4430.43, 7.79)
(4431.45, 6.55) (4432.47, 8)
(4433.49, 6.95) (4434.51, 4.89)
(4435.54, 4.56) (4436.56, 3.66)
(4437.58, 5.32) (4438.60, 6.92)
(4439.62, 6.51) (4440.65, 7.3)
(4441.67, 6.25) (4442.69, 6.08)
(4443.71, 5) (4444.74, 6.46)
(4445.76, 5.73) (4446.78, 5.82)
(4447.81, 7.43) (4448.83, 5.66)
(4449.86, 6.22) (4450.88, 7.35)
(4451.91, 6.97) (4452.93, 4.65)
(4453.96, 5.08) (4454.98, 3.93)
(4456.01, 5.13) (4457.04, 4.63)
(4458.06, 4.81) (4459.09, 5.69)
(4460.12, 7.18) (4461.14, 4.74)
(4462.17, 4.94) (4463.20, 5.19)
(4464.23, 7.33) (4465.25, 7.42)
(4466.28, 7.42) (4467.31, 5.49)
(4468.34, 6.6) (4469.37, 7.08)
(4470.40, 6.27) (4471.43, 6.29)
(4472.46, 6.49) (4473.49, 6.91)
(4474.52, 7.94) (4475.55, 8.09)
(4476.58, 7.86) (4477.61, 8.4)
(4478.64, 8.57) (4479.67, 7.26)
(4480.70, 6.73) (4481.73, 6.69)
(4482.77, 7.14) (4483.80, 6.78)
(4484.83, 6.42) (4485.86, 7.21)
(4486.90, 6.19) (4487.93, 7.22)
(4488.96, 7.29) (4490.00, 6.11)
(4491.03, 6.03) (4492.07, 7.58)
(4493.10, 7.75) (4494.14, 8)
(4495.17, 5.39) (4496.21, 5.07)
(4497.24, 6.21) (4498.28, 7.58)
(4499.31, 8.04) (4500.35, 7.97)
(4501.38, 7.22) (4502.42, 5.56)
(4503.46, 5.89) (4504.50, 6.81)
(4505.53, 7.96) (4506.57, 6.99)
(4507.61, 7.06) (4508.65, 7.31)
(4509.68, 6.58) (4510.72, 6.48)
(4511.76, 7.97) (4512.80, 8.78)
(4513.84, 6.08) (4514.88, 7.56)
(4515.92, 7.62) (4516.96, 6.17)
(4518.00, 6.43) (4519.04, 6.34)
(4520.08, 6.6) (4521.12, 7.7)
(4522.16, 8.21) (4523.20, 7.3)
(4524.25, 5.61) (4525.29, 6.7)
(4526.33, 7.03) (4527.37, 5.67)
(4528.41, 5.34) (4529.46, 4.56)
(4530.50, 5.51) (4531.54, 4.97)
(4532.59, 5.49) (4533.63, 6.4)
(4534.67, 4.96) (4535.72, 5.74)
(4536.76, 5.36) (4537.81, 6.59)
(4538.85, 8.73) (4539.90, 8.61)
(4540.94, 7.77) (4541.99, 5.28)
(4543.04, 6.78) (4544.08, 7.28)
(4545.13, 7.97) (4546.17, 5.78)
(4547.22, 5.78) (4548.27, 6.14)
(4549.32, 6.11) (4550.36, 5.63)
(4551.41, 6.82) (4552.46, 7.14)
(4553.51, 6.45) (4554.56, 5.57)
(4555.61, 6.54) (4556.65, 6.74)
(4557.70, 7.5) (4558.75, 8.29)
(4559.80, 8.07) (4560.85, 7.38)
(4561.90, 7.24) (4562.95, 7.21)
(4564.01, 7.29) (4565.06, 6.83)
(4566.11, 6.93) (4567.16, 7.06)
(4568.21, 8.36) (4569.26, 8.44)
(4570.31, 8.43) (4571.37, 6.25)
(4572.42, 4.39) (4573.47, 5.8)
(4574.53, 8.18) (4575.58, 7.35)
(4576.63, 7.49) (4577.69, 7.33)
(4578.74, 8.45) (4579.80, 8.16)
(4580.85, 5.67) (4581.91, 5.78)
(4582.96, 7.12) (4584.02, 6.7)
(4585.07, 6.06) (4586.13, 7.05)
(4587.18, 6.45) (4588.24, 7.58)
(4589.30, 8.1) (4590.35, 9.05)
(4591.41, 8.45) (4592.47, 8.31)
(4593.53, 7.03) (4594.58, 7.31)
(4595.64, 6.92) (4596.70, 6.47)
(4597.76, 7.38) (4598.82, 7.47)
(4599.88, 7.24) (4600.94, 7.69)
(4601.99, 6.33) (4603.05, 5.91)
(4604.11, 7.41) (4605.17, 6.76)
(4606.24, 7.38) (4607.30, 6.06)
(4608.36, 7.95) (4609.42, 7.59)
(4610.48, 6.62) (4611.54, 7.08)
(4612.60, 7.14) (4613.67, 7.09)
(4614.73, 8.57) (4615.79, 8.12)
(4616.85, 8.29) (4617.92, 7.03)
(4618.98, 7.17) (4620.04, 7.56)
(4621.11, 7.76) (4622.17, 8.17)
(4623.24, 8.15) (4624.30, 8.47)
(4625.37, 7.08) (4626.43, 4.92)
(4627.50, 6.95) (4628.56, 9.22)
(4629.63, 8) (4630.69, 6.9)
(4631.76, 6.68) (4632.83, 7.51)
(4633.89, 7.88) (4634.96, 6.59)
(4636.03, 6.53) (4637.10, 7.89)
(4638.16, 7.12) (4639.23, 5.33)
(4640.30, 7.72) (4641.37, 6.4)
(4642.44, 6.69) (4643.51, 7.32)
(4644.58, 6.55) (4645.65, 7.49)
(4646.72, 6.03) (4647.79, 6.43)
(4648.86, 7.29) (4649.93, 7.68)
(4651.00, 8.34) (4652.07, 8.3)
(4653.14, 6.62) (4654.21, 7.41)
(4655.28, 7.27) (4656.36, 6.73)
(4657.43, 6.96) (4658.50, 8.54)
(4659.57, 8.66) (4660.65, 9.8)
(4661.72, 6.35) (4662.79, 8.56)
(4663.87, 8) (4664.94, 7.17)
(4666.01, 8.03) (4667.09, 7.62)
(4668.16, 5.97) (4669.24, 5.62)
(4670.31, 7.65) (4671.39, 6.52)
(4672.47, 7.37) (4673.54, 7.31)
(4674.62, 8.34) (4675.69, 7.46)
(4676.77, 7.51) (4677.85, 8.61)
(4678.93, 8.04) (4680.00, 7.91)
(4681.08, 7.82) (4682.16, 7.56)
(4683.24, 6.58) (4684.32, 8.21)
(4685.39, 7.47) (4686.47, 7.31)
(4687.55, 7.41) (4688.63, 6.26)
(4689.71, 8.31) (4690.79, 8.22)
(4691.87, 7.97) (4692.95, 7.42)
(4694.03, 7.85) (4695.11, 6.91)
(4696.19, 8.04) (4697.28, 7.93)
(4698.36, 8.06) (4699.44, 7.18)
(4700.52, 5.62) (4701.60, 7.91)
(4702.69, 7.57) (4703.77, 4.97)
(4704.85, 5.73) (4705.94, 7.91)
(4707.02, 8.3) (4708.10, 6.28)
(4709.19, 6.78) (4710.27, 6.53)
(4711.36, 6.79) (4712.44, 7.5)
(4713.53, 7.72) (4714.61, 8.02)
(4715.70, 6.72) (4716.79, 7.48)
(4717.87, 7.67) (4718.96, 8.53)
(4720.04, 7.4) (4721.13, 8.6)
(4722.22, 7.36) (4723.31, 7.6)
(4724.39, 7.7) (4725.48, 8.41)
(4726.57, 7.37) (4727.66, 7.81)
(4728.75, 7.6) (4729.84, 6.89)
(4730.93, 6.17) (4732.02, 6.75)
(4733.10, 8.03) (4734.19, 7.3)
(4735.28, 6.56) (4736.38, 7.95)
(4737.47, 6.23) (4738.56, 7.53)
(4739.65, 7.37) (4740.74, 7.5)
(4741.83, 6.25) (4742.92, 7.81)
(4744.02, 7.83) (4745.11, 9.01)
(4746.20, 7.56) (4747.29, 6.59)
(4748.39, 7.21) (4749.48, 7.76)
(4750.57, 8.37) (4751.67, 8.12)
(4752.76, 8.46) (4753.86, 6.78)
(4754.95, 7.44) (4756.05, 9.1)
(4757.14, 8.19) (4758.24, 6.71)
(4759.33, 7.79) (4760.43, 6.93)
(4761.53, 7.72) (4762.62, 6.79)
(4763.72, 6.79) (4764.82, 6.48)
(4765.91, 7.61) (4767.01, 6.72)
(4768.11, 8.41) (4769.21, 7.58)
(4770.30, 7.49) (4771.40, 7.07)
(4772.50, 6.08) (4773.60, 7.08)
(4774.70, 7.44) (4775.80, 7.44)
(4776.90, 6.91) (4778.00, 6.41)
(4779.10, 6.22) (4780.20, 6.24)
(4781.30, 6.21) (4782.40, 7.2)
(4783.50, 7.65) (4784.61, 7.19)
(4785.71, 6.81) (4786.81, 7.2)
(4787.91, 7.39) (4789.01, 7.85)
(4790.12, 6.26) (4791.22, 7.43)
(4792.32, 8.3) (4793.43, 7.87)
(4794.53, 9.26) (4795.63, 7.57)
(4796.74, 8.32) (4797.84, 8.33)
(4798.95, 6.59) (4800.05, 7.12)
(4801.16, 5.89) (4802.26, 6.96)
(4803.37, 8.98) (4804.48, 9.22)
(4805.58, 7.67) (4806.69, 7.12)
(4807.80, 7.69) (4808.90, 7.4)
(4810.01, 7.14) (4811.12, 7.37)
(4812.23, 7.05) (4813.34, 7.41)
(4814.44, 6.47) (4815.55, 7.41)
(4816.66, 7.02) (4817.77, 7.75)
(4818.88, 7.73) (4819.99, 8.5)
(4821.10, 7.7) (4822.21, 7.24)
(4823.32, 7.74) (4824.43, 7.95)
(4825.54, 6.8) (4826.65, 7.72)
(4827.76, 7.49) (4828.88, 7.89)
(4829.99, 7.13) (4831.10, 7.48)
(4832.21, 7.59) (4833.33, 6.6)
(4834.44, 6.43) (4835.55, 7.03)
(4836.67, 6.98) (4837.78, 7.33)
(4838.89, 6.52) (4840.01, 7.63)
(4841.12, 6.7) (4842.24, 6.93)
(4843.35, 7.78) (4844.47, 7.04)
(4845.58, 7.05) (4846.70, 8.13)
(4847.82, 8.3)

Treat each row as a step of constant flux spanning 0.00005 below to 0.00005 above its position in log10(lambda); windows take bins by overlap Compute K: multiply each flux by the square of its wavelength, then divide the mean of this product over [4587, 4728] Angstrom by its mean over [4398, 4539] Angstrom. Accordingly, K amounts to 1.27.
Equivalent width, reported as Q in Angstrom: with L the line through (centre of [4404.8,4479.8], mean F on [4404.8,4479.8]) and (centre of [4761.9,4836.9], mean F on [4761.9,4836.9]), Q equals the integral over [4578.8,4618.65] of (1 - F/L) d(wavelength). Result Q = -3.8 Angstrom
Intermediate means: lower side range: 6.06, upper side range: 7.32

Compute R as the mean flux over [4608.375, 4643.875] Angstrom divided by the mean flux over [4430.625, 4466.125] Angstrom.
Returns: 1.24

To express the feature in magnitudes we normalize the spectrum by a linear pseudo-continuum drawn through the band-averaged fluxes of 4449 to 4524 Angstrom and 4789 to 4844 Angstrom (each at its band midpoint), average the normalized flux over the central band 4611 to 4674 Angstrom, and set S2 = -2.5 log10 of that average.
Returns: -0.04 mag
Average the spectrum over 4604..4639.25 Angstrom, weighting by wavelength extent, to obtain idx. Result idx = 7.35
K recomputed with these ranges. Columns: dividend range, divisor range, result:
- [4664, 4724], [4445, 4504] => 1.24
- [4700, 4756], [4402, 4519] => 1.31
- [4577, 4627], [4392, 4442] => 1.34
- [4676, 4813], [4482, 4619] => 1.16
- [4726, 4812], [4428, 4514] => 1.28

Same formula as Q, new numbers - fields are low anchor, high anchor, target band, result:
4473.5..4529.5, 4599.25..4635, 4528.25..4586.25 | 3.3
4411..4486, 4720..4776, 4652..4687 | -2.1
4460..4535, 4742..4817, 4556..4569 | -1.0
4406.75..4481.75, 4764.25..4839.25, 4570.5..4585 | -0.6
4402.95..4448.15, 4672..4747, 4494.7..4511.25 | -1.3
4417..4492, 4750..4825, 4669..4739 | -2.5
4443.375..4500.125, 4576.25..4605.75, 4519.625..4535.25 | 1.6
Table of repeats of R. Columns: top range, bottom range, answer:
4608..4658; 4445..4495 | 1.12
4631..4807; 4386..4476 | 1.25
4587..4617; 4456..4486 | 1.11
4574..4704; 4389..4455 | 1.25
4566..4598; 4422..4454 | 1.20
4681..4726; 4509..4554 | 1.13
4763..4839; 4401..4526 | 1.15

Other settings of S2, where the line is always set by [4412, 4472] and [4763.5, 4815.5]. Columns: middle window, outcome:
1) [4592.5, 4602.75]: -0.091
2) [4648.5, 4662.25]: -0.137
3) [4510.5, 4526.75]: -0.130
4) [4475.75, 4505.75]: -0.142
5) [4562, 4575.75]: -0.107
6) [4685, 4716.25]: -0.047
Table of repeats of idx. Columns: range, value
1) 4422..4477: 6.1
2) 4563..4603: 7.2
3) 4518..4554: 6.42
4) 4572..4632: 7.26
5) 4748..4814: 7.4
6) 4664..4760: 7.44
